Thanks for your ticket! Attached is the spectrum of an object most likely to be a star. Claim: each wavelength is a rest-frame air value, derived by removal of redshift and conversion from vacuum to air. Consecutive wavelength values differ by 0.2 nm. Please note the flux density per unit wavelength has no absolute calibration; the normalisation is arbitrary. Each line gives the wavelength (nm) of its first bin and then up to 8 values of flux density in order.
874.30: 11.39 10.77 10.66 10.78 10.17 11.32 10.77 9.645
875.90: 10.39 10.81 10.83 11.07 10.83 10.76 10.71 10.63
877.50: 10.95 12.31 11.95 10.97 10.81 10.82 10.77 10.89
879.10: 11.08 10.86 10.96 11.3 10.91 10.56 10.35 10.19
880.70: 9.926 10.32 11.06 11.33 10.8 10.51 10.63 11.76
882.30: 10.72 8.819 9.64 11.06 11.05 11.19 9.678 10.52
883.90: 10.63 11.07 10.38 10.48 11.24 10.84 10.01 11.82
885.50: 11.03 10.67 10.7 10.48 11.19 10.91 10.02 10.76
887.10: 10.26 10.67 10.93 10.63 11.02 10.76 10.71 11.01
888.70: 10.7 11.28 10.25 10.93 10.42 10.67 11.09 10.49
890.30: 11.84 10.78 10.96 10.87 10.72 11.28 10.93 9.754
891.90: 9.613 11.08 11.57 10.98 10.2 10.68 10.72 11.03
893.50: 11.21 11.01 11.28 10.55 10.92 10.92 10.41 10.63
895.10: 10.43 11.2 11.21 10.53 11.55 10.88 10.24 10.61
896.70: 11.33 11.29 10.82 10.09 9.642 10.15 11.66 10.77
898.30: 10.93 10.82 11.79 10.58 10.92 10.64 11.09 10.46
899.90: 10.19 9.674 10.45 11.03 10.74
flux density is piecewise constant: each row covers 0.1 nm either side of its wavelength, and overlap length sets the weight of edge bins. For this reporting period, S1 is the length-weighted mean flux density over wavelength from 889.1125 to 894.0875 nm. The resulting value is 10.8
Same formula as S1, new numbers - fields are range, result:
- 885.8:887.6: 10.7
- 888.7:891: 10.9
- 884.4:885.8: 10.9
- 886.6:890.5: 10.8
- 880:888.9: 10.7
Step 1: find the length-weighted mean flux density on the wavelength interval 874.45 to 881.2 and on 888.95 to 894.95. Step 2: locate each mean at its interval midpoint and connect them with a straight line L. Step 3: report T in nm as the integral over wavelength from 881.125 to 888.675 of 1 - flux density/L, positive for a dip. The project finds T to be 0.07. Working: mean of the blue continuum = 10.8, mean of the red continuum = 10.8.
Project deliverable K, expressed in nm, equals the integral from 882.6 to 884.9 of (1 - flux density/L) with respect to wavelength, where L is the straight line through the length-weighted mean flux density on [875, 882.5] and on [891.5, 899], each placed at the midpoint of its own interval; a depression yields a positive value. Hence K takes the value 0.03 nm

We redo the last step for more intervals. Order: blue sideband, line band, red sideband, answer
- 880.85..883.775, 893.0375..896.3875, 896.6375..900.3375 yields -0.06 nm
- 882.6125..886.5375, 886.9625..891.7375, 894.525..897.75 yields -0.04 nm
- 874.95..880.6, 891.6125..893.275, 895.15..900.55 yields 0.03 nm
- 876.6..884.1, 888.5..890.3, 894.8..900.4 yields -0.01 nm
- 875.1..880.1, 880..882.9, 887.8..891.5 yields 0.11 nm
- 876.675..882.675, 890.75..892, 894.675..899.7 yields 0.03 nm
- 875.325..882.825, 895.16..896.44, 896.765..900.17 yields -0.02 nm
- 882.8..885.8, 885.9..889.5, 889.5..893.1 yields 0.02 nm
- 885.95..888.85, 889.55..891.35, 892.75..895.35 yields -0.03 nm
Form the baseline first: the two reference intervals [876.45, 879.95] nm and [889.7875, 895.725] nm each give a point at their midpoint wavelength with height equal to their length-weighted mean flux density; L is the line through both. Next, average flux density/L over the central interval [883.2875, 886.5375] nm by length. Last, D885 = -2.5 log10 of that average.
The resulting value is 0.02 mag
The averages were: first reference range 11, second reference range 10.8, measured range 10.7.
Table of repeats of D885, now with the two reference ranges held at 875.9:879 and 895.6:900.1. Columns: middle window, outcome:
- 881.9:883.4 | 0.03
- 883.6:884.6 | 0.03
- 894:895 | 0.01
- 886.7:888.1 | 0.02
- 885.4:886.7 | 0.01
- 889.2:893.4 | 0.00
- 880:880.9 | 0.07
